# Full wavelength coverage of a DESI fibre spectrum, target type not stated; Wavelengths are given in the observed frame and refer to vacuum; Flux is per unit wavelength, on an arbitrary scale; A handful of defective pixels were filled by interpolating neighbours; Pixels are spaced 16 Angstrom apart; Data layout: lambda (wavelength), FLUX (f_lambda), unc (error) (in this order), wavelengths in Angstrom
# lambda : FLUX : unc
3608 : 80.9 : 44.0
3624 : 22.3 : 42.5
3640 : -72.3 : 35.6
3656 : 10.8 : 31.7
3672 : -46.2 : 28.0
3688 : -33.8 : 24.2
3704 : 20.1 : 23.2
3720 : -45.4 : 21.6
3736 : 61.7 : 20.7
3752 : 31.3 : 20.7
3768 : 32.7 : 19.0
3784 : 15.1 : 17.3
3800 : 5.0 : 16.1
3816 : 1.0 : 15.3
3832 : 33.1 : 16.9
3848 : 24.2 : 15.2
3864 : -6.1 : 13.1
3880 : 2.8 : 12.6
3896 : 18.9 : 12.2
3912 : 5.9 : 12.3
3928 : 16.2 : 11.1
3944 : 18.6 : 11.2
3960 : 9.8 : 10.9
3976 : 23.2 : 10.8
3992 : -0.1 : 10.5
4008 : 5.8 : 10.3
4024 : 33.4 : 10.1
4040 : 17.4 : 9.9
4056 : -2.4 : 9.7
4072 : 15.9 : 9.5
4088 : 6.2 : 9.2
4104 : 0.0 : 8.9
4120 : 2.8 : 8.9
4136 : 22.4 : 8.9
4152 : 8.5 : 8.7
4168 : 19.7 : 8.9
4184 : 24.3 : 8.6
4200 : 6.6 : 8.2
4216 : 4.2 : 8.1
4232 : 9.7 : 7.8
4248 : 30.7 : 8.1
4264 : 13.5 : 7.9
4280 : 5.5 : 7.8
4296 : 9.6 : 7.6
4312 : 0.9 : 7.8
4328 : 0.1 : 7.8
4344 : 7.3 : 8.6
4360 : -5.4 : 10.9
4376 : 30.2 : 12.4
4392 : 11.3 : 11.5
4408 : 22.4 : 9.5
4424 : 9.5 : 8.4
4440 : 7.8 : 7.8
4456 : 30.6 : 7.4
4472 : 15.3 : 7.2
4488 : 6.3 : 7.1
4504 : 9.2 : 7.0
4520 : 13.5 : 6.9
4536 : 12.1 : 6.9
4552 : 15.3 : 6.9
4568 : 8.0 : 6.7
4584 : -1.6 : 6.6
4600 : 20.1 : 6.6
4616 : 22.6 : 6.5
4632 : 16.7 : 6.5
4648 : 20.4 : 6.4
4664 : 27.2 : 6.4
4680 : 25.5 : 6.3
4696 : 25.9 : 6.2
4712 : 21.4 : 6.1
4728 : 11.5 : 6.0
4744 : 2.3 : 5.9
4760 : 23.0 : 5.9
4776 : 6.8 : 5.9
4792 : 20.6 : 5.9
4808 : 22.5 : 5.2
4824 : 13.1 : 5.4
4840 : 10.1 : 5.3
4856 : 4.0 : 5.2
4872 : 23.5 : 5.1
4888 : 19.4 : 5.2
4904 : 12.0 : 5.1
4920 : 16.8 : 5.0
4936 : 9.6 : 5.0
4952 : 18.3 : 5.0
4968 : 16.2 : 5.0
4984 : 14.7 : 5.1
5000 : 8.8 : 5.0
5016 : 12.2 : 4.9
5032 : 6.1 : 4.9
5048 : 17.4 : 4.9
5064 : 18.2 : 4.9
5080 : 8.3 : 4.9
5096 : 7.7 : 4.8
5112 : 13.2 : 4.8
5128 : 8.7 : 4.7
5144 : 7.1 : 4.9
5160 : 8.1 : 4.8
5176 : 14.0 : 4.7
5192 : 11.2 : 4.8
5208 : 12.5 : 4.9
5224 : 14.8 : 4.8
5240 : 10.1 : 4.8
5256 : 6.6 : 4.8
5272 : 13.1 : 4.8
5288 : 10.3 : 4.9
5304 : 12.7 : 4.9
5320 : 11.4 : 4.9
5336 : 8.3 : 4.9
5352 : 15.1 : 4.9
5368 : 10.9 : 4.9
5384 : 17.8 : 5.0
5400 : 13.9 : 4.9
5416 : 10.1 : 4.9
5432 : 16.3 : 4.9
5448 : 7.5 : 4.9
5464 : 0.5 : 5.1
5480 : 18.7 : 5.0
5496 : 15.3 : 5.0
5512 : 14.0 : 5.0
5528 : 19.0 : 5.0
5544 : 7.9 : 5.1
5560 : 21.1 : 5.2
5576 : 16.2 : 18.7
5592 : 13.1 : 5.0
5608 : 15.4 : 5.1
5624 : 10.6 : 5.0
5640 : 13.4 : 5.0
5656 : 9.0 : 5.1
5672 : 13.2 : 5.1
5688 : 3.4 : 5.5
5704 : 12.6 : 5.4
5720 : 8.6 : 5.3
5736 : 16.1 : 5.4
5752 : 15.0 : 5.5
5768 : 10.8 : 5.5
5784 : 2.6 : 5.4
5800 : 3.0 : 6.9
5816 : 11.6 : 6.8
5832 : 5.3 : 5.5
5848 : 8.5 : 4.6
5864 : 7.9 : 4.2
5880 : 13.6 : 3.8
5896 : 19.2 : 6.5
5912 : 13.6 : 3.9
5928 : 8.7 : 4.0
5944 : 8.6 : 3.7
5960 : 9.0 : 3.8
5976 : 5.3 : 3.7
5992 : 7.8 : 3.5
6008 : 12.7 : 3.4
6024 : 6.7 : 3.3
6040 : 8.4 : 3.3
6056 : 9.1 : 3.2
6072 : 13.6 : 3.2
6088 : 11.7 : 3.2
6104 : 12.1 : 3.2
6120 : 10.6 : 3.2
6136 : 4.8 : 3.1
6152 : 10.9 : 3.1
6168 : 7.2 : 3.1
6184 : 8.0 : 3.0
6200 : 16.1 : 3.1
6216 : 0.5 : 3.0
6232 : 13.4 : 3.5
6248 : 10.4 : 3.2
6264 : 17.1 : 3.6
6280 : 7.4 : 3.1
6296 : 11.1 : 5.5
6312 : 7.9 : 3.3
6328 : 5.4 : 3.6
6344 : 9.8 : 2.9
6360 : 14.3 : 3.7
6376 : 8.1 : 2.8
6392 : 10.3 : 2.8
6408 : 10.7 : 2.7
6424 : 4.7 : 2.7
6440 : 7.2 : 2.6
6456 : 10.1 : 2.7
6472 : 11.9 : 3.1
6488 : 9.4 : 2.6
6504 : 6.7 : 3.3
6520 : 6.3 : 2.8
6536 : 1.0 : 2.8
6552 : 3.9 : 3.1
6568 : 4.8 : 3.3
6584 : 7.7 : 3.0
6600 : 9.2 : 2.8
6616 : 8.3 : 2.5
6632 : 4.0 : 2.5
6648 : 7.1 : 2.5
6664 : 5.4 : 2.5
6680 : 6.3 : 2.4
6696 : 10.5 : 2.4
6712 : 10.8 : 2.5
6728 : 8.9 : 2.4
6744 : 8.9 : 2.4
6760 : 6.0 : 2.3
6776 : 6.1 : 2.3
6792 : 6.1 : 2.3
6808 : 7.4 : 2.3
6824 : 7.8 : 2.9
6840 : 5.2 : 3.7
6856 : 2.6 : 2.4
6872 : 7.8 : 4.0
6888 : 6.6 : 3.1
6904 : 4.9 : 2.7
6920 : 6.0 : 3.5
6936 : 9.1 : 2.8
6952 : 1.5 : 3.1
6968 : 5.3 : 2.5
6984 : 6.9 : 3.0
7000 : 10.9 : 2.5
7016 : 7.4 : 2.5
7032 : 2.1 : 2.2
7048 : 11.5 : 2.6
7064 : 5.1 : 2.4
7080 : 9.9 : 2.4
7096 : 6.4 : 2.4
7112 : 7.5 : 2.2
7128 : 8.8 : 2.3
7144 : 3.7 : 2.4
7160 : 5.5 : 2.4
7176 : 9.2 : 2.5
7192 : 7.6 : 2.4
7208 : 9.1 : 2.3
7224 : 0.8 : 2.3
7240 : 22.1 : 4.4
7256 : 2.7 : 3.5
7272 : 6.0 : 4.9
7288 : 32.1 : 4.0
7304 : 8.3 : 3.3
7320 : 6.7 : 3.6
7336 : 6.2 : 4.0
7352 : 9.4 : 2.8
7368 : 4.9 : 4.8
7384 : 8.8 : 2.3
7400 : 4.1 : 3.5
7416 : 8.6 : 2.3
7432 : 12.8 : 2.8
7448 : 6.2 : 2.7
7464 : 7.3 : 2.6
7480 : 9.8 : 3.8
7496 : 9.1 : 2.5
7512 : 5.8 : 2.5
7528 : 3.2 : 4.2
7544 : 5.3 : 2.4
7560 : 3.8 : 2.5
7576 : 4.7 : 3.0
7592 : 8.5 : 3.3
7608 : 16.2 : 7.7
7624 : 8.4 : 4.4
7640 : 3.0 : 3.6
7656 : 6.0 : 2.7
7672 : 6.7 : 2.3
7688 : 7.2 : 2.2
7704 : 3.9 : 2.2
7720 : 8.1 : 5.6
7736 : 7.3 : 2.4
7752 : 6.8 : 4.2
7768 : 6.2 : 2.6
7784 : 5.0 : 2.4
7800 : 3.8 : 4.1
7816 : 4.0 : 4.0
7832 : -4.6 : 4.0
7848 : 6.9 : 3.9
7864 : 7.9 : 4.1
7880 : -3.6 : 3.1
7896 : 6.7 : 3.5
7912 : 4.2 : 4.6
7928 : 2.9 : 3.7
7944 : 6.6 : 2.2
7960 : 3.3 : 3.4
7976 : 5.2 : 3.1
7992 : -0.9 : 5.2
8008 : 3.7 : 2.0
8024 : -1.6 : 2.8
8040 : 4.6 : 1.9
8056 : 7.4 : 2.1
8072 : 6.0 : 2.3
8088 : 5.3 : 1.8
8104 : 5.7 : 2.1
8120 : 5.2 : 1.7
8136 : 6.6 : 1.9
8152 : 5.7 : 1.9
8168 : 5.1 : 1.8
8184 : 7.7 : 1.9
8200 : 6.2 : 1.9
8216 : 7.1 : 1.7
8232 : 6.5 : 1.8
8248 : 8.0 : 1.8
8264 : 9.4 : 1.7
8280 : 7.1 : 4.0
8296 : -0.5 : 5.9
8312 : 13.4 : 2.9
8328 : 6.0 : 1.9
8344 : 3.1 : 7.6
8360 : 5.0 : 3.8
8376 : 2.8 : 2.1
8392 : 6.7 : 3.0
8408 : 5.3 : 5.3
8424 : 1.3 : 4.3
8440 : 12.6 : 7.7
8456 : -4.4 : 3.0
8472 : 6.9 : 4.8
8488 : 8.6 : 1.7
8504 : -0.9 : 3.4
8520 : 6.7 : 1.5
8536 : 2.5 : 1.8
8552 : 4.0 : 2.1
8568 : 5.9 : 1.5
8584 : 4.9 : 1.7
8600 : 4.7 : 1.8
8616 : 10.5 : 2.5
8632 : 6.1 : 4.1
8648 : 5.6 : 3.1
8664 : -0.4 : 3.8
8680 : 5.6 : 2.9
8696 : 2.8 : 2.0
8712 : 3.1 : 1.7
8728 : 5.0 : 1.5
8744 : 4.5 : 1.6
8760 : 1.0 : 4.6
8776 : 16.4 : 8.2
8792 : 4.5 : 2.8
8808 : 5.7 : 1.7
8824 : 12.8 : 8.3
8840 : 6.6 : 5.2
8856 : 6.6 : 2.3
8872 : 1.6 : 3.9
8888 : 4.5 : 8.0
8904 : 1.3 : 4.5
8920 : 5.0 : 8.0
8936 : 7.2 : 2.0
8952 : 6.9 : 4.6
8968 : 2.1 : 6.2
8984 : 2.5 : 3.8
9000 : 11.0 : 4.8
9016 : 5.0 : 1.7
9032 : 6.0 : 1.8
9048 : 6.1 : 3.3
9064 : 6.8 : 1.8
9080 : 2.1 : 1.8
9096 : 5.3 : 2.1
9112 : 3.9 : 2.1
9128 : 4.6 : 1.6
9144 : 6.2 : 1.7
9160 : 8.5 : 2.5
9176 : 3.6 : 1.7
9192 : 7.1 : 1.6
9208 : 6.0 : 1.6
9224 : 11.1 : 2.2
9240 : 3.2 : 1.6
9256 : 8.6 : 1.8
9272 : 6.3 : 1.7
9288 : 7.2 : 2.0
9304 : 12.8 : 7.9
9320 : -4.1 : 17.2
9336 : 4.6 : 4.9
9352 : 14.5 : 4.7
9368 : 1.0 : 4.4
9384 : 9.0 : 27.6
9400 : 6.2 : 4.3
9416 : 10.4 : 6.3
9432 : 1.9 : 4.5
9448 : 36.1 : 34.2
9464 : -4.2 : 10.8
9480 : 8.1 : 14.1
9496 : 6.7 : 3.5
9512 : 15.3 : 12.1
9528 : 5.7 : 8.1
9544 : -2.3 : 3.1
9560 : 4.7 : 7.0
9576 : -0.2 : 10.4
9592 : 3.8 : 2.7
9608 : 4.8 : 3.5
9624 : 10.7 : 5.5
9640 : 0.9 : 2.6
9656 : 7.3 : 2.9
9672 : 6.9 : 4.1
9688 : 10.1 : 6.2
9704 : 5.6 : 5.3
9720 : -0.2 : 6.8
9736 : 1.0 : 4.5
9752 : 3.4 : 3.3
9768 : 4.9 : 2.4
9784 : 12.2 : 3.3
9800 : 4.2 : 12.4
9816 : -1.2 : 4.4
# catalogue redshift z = 0.11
